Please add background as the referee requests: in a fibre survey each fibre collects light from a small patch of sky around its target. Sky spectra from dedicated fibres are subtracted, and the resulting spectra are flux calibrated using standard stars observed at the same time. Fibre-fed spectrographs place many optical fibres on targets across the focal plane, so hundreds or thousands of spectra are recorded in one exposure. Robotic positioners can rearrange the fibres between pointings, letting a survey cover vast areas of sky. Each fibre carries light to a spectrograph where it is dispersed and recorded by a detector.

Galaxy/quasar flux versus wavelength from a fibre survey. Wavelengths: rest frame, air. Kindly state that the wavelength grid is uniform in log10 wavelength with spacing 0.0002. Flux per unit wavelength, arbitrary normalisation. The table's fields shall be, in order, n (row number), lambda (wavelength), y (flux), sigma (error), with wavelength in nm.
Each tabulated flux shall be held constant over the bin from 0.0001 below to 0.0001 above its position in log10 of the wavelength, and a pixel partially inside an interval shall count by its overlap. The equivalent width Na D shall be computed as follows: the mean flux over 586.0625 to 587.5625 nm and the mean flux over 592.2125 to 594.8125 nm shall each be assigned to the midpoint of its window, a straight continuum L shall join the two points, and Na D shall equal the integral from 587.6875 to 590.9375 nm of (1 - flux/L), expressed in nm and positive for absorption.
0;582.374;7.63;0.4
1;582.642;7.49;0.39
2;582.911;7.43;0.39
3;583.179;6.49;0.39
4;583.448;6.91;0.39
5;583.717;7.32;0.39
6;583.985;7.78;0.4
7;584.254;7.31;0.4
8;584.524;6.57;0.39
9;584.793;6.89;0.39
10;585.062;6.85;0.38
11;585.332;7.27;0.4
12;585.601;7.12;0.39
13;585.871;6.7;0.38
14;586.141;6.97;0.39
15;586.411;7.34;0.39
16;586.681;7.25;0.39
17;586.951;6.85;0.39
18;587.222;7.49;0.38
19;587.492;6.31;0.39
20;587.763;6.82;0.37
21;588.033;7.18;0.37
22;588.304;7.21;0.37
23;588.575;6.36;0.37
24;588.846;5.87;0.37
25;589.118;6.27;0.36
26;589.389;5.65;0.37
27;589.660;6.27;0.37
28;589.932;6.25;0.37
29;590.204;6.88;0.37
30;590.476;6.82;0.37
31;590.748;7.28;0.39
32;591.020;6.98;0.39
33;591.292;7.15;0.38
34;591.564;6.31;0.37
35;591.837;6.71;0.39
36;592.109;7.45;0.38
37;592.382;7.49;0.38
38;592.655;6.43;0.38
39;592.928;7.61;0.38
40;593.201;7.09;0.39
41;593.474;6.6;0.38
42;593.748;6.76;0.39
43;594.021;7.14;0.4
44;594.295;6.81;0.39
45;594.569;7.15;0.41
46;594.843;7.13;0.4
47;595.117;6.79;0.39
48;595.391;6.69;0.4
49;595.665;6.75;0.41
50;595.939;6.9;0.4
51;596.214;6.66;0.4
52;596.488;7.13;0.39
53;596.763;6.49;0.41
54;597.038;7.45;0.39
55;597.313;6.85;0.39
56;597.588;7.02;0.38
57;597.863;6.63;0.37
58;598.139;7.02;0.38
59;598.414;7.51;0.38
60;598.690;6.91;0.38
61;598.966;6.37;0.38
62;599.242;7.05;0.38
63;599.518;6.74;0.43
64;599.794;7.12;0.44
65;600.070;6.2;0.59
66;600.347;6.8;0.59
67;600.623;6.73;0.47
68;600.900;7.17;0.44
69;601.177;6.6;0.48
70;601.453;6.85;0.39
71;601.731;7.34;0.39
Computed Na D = 0.22 nm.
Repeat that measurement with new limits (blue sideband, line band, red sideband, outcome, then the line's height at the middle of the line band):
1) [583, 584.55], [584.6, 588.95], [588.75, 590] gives -0.24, 6.54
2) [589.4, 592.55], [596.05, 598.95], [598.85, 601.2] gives -0.07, 6.78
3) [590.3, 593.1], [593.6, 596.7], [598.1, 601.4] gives 0.03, 6.95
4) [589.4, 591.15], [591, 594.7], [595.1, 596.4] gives -0.14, 6.72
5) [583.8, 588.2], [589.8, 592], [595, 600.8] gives 0.05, 6.97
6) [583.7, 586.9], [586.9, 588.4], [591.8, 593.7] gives 0.02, 7.09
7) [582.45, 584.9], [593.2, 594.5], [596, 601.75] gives 0.02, 6.97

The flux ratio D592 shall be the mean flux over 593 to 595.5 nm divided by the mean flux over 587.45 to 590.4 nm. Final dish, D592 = 1.07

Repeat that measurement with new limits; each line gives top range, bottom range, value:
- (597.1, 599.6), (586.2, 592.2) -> 1.02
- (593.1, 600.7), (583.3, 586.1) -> 0.97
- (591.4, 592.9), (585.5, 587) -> 0.98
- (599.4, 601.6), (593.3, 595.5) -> 0.98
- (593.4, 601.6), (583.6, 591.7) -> 1.00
